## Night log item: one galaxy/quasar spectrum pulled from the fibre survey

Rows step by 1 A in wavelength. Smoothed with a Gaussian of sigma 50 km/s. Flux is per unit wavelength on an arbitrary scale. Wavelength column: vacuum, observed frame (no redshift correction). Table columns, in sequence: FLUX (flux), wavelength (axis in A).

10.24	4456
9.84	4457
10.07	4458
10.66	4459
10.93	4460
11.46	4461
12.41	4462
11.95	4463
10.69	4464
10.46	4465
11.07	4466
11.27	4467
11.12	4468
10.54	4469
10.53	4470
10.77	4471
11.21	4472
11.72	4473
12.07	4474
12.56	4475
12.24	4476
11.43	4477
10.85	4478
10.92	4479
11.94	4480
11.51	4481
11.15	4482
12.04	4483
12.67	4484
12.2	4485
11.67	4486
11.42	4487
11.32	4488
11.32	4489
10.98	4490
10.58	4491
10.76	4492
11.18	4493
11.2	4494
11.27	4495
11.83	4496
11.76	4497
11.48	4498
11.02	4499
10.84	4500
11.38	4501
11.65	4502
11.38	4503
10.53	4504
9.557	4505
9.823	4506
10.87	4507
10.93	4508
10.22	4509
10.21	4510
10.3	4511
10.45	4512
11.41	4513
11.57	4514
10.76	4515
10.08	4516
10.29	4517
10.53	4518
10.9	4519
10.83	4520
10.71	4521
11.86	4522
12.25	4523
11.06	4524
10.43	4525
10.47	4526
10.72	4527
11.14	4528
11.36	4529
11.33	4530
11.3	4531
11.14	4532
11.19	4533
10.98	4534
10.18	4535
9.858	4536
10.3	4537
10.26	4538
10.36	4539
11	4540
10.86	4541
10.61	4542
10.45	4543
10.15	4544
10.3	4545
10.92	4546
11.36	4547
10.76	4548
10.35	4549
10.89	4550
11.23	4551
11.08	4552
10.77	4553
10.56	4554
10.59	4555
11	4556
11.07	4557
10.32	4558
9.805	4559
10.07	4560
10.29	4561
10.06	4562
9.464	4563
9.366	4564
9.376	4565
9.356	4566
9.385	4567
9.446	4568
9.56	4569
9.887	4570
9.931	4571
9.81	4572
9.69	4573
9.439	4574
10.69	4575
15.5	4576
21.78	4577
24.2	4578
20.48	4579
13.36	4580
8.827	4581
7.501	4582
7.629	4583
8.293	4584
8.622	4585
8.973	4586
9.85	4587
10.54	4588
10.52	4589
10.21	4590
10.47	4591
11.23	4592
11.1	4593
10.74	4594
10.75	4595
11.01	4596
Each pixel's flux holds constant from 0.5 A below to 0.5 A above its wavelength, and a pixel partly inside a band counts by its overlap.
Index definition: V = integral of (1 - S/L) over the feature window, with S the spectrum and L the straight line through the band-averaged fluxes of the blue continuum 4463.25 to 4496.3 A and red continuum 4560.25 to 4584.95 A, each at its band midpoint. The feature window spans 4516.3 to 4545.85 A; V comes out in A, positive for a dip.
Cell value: 1.4 A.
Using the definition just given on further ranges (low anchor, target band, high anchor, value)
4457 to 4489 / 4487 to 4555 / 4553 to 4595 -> 1.85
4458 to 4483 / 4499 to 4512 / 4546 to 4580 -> 0.82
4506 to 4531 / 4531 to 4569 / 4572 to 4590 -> 3.35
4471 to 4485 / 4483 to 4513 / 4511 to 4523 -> 0.54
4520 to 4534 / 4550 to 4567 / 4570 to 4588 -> 1.97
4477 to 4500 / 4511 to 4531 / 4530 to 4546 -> -0.10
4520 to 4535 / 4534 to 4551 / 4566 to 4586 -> 1.06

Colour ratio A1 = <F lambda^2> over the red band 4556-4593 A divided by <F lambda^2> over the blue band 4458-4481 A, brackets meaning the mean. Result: 1.02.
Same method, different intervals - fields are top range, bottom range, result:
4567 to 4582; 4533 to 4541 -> 1.23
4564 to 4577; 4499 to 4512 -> 1.02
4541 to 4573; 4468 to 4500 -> 0.93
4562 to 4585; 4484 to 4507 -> 1.06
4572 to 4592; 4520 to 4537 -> 1.11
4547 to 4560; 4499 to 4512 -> 1.03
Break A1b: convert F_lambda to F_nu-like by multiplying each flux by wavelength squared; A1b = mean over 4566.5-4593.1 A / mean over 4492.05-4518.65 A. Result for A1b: 1.1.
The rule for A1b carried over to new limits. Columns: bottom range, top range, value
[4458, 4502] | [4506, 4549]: 0.97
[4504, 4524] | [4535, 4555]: 1.00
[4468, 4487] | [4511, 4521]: 0.95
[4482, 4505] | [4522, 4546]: 0.97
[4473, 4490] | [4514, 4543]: 0.95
